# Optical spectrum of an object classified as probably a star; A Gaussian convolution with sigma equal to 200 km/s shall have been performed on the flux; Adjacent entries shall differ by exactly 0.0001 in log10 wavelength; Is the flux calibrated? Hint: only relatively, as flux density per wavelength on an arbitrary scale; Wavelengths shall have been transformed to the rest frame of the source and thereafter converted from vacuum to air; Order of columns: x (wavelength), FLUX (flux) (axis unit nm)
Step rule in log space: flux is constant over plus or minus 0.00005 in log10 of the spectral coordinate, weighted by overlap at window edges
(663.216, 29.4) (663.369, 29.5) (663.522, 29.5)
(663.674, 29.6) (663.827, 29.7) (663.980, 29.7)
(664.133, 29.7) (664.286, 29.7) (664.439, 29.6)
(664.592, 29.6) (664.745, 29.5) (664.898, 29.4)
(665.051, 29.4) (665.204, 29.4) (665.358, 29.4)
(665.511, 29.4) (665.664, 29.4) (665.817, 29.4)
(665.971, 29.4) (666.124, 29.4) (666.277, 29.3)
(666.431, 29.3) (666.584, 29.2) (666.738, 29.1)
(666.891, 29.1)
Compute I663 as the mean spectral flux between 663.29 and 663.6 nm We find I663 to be 29.5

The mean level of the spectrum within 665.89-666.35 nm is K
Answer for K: 29.4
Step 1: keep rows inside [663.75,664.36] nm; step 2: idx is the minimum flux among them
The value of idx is 29.7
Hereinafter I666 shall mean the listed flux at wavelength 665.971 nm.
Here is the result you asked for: 29.4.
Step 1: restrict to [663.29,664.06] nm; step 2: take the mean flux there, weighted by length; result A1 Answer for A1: 29.6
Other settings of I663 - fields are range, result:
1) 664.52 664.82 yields 29.6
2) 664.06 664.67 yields 29.6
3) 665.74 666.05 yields 29.4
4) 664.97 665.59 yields 29.4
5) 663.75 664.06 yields 29.7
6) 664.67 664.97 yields 29.5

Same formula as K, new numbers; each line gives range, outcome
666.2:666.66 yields 29.3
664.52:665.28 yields 29.5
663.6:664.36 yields 29.7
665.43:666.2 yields 29.4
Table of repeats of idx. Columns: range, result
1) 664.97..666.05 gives 29.4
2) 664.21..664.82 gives 29.5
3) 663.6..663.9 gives 29.6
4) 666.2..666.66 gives 29.2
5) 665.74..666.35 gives 29.3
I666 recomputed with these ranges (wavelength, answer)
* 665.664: 29.4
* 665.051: 29.4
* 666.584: 29.2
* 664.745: 29.5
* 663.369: 29.5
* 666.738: 29.1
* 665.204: 29.4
